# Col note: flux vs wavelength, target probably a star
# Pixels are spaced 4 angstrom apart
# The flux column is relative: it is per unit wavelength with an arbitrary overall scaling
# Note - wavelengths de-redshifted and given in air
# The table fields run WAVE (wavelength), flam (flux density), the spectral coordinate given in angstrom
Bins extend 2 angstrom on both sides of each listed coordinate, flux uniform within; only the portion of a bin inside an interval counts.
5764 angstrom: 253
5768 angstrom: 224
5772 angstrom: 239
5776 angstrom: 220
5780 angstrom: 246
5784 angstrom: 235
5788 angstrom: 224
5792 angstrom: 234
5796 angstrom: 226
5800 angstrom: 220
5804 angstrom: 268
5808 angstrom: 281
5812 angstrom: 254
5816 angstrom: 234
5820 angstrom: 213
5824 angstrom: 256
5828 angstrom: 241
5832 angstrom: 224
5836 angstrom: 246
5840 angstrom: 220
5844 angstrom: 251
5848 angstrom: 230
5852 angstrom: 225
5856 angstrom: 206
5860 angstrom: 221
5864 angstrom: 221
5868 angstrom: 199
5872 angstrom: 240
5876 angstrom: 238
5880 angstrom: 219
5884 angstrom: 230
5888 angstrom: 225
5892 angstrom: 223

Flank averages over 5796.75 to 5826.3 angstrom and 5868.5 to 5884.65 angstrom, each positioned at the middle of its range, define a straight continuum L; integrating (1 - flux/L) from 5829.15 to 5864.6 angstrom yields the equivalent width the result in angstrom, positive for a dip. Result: 1.3 angstrom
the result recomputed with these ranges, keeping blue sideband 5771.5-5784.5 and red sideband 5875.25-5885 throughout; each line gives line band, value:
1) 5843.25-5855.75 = 0.01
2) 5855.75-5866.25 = 0.54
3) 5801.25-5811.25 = -1.51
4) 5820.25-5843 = -0.51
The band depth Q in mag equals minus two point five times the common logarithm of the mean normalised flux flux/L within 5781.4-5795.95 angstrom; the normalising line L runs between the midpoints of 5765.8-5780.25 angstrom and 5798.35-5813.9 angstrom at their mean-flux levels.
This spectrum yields 0.06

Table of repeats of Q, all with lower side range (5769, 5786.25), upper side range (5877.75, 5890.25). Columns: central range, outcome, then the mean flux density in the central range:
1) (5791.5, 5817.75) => -0.06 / 246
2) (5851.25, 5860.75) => 0.06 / 216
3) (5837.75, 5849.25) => -0.03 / 234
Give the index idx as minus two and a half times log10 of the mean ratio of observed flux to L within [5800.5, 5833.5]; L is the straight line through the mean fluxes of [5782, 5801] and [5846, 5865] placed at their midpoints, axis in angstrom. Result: -0.09 mag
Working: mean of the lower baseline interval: 228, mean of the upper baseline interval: 221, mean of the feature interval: 246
